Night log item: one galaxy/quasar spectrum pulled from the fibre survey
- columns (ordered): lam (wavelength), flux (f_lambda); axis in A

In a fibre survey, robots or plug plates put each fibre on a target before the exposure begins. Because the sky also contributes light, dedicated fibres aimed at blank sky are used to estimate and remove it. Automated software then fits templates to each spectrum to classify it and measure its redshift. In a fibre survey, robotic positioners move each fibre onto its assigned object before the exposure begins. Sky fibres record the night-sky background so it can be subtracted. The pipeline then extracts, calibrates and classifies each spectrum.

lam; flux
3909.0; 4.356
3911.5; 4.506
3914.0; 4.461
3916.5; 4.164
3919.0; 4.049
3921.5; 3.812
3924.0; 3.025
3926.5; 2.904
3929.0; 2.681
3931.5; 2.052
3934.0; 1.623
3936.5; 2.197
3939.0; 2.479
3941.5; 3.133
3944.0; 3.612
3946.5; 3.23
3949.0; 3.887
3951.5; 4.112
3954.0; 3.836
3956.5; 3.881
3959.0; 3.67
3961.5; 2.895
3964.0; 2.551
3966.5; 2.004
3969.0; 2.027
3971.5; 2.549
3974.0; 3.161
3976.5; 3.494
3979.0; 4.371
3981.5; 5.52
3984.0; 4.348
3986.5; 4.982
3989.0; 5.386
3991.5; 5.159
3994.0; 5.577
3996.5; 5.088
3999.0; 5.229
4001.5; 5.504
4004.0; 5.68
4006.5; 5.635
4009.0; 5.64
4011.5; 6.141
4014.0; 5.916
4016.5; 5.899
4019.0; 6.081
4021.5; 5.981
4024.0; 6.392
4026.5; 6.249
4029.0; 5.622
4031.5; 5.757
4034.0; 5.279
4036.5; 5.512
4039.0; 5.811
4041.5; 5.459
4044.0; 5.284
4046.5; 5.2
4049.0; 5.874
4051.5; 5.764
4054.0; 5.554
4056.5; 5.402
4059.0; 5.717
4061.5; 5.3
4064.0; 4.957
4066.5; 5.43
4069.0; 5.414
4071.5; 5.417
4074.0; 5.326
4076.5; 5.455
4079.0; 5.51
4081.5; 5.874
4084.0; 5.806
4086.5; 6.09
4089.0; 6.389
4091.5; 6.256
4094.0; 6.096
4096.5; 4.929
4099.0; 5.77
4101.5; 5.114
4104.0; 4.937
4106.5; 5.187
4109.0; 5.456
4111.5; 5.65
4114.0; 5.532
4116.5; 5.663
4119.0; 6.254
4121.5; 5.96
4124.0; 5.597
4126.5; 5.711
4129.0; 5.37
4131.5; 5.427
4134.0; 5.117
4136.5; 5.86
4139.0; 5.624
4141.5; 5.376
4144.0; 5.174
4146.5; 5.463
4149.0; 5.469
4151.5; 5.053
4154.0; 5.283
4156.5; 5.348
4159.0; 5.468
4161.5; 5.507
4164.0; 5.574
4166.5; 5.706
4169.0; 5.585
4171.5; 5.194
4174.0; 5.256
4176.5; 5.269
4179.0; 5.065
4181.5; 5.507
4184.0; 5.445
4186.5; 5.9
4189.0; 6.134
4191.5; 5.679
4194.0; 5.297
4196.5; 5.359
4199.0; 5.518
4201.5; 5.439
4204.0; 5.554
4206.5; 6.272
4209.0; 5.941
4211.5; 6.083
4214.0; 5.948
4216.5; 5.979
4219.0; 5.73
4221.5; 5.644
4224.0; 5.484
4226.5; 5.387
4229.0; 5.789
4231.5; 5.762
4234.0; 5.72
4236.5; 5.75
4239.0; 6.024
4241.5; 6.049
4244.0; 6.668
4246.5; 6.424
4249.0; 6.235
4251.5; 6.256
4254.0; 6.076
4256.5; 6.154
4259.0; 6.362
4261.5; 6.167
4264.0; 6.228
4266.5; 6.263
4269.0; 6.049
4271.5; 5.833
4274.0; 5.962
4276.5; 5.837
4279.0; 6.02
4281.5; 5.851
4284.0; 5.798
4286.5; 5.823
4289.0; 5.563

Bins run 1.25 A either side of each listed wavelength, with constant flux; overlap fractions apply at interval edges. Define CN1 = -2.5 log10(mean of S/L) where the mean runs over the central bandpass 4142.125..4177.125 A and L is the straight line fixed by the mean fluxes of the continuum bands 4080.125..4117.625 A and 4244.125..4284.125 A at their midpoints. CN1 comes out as 0.08 mag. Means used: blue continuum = 5.65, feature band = 5.38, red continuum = 6.12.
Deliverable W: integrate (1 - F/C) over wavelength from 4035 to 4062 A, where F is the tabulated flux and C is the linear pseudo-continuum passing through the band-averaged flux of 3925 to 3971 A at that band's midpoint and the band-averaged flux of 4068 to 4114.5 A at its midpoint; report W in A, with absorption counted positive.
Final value -4.2 A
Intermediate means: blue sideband 2.93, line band 5.54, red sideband 5.59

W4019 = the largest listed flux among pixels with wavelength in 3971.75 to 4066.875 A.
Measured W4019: 6.392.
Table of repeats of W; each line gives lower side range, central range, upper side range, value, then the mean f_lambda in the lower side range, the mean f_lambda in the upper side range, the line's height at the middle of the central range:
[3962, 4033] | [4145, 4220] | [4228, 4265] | 3.1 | 4.91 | 6.11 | 5.8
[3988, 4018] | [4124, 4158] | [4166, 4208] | 0.8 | 5.58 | 5.54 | 5.55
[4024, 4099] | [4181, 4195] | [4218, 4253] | 0.4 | 5.63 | 5.93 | 5.84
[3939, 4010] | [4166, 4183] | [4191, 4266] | 0.5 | 4.11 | 5.91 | 5.52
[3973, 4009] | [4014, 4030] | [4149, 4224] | -3.0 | 4.97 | 5.57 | 5.07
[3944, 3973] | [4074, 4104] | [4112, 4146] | -4.1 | 3.17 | 5.59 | 5.02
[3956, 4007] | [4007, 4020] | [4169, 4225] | -4.4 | 4.21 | 5.62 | 4.42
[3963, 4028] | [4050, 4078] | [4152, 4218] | -1.6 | 4.88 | 5.58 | 5.13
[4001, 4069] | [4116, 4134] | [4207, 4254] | 0.4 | 5.67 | 5.95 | 5.79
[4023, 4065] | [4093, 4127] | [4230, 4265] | 1.3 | 5.6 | 6.13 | 5.77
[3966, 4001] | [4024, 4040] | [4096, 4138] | -3.5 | 4.28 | 5.51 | 4.73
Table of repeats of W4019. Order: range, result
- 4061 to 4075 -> 5.43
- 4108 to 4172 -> 6.254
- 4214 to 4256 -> 6.668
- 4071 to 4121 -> 6.389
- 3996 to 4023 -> 6.141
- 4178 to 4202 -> 6.134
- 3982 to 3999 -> 5.577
